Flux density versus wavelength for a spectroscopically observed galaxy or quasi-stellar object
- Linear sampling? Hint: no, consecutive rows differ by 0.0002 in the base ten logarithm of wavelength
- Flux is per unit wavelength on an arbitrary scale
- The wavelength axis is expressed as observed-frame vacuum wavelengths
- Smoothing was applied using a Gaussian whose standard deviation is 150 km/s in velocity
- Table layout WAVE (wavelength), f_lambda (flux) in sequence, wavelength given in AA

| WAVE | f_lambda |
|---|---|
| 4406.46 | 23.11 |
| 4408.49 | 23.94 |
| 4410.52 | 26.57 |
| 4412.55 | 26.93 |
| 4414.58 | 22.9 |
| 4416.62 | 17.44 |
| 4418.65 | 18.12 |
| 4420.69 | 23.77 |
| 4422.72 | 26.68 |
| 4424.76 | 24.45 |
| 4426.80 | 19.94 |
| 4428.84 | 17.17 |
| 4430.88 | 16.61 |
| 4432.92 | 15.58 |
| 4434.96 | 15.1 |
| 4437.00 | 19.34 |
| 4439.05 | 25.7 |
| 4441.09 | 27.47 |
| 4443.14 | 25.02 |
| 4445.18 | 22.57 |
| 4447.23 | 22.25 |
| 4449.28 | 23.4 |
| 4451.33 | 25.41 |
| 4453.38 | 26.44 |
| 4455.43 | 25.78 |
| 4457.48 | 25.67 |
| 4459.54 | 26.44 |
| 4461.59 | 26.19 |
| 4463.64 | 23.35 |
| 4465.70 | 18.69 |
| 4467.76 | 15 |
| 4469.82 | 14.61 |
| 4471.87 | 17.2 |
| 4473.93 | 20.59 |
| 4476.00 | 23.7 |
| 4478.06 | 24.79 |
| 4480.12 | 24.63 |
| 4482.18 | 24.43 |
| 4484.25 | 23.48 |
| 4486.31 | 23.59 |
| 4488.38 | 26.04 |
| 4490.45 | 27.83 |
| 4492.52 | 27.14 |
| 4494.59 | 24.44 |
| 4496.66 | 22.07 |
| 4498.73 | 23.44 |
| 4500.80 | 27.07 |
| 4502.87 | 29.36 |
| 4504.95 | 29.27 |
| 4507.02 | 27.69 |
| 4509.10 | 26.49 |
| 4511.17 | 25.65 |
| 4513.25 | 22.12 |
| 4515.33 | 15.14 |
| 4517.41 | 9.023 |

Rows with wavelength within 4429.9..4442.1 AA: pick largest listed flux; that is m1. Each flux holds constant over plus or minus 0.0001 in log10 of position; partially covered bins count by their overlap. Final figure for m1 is 27.47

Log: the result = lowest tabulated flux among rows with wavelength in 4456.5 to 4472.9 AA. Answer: 14.61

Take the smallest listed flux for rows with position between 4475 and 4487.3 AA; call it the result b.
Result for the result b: 23.48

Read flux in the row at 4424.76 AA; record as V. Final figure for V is 24.45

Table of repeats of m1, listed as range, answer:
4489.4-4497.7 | 27.83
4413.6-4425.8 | 26.68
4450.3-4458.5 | 26.44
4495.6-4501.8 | 27.07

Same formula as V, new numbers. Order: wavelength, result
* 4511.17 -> 25.65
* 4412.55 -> 26.93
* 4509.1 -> 26.49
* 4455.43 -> 25.78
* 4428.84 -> 17.17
